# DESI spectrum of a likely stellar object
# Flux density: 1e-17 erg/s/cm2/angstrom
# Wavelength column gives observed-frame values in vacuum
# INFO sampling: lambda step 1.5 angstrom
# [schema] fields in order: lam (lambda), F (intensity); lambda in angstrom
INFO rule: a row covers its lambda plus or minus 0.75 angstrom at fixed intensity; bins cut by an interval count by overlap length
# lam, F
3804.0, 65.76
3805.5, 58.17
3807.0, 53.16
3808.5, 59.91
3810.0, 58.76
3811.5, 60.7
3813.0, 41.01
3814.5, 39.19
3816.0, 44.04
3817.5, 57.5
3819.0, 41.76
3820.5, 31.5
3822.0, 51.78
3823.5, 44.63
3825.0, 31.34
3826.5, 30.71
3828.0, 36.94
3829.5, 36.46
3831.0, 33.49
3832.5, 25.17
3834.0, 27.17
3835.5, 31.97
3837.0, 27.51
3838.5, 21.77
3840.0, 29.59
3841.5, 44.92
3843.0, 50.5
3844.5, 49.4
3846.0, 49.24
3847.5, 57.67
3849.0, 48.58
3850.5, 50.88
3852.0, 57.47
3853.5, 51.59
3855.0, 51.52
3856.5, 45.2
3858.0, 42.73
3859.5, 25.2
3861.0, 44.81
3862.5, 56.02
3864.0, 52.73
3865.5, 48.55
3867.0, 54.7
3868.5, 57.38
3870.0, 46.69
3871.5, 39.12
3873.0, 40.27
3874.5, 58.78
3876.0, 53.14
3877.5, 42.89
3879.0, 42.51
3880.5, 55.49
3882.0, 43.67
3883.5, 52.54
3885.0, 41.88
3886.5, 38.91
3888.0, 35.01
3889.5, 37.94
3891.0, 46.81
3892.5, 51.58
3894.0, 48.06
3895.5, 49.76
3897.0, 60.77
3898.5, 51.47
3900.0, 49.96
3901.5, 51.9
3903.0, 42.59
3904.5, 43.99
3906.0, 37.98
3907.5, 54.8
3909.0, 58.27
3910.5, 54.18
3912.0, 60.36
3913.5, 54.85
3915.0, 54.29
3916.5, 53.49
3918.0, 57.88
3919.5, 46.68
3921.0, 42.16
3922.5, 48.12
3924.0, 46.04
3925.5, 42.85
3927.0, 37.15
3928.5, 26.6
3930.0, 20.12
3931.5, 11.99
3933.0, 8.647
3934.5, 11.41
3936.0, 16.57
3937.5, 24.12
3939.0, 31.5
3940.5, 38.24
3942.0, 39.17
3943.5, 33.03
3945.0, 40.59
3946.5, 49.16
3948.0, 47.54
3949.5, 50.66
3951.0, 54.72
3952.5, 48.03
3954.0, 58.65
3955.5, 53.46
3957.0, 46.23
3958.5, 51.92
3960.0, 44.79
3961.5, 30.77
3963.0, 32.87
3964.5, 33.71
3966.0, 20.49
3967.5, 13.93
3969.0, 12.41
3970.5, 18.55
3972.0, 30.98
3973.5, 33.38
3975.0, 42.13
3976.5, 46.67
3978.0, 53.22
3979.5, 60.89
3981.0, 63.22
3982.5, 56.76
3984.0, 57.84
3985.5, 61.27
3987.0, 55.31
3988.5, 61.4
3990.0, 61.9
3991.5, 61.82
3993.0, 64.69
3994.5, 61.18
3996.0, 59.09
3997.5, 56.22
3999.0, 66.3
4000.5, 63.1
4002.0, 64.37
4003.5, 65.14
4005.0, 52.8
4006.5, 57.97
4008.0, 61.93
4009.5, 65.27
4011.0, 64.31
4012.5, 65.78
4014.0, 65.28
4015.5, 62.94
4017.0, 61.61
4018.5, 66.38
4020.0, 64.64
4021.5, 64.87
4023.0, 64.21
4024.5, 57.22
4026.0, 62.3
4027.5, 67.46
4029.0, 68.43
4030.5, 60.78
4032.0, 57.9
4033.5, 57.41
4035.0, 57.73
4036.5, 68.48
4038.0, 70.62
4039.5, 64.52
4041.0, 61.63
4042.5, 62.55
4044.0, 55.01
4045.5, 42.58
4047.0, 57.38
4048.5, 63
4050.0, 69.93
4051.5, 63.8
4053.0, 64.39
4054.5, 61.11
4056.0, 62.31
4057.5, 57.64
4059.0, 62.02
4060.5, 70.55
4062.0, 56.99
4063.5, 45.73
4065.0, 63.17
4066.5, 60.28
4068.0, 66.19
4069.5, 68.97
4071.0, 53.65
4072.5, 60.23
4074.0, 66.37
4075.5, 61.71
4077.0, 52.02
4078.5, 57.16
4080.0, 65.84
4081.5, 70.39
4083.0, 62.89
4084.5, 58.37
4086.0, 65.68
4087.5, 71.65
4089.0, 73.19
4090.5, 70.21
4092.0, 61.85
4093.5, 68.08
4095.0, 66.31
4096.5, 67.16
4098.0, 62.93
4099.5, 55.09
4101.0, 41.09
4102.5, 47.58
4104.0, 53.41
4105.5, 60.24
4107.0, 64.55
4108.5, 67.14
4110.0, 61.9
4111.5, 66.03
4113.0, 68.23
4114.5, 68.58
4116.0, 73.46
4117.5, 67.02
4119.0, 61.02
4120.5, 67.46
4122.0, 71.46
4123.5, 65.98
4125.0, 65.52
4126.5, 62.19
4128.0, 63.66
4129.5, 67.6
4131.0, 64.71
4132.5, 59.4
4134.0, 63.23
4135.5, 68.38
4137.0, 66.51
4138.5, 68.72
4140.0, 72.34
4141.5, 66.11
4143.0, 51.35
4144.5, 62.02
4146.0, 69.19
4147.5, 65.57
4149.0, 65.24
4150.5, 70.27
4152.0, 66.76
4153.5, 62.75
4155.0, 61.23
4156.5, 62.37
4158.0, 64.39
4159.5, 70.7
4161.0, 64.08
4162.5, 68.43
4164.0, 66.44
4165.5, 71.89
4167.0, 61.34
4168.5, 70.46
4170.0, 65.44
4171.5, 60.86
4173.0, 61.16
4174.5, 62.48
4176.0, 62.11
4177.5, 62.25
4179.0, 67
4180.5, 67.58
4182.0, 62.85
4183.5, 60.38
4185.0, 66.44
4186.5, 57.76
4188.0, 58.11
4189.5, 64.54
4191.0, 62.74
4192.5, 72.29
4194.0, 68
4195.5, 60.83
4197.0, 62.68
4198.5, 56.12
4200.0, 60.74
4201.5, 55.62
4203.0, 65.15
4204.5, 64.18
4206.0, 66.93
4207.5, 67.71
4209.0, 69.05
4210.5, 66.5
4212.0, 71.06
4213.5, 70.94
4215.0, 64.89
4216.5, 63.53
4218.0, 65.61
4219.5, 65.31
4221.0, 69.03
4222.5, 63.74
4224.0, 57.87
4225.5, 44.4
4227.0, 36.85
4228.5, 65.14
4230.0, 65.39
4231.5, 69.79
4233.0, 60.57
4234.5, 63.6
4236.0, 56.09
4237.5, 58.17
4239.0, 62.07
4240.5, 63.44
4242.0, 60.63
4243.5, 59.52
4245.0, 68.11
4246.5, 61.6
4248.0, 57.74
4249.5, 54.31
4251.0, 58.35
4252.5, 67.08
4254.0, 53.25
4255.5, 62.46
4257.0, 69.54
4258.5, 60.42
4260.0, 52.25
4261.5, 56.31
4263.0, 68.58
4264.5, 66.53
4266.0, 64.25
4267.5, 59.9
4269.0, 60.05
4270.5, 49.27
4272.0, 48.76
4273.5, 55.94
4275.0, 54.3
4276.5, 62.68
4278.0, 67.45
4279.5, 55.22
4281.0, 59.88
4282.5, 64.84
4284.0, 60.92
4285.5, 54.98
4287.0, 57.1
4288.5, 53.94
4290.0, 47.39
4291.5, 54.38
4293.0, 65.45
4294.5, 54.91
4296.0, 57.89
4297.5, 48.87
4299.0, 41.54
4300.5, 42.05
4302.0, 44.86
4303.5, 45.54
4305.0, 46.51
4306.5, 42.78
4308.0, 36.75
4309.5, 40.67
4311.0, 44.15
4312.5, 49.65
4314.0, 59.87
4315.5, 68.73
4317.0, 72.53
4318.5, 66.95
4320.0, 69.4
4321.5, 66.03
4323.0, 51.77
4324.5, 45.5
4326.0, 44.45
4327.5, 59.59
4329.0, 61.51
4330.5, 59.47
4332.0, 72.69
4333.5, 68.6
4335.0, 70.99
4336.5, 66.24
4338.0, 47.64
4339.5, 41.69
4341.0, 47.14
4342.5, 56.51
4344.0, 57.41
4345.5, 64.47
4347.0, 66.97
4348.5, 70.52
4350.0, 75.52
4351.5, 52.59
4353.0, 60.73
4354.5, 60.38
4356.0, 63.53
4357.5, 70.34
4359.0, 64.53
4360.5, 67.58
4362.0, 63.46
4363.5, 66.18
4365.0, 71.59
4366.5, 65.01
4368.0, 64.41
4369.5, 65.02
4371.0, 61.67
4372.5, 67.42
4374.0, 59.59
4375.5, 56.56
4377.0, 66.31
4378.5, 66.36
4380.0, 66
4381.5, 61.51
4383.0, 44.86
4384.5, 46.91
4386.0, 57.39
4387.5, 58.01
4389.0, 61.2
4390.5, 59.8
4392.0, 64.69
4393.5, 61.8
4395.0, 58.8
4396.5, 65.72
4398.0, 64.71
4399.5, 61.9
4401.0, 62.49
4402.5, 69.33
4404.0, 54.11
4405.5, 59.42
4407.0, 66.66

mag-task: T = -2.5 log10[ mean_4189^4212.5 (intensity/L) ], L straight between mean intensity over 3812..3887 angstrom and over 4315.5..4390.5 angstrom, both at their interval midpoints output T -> -0.15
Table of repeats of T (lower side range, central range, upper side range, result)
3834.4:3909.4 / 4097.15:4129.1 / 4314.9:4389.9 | -0.16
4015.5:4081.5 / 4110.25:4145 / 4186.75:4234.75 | -0.06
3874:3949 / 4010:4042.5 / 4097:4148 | -0.17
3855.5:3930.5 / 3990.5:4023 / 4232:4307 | -0.24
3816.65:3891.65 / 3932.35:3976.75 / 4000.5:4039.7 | 0.48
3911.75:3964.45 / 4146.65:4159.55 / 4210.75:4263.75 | -0.18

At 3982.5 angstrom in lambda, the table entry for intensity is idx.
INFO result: 56.76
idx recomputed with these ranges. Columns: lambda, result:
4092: 61.85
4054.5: 61.11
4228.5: 65.14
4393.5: 61.8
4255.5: 62.46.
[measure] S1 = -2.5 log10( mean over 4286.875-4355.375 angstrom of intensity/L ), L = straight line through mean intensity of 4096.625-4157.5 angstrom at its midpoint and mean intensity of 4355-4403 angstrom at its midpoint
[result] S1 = 0.12 mag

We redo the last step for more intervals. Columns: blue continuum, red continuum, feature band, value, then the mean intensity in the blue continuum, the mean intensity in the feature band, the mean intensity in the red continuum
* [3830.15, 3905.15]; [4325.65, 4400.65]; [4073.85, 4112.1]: -0.18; 45.2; 62.2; 61.7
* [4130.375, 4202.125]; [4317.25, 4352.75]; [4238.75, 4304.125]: 0.08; 64.2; 57.6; 60.3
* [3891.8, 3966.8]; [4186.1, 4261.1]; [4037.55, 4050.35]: -0.20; 42.5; 60.3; 62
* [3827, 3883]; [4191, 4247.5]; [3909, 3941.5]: 0.24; 44.1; 38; 62.8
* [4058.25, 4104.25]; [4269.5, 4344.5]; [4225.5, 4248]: -0.05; 61.6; 60.1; 55.3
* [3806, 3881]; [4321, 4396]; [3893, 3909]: -0.07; 44.7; 49.6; 61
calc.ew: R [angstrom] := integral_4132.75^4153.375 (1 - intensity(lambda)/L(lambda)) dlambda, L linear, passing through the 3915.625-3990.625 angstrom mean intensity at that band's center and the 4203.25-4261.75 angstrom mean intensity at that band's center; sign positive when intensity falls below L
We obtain -3.92 angstrom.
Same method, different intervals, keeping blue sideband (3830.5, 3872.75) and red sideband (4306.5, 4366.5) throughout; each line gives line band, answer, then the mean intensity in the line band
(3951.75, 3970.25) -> 4.1 angstrom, 36.8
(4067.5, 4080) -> -2.4 angstrom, 61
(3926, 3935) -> 5.1 angstrom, 20.2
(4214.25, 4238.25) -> -1.9 angstrom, 60.6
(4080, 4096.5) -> -4.9 angstrom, 66.8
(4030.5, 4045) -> -3.3 angstrom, 61.4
